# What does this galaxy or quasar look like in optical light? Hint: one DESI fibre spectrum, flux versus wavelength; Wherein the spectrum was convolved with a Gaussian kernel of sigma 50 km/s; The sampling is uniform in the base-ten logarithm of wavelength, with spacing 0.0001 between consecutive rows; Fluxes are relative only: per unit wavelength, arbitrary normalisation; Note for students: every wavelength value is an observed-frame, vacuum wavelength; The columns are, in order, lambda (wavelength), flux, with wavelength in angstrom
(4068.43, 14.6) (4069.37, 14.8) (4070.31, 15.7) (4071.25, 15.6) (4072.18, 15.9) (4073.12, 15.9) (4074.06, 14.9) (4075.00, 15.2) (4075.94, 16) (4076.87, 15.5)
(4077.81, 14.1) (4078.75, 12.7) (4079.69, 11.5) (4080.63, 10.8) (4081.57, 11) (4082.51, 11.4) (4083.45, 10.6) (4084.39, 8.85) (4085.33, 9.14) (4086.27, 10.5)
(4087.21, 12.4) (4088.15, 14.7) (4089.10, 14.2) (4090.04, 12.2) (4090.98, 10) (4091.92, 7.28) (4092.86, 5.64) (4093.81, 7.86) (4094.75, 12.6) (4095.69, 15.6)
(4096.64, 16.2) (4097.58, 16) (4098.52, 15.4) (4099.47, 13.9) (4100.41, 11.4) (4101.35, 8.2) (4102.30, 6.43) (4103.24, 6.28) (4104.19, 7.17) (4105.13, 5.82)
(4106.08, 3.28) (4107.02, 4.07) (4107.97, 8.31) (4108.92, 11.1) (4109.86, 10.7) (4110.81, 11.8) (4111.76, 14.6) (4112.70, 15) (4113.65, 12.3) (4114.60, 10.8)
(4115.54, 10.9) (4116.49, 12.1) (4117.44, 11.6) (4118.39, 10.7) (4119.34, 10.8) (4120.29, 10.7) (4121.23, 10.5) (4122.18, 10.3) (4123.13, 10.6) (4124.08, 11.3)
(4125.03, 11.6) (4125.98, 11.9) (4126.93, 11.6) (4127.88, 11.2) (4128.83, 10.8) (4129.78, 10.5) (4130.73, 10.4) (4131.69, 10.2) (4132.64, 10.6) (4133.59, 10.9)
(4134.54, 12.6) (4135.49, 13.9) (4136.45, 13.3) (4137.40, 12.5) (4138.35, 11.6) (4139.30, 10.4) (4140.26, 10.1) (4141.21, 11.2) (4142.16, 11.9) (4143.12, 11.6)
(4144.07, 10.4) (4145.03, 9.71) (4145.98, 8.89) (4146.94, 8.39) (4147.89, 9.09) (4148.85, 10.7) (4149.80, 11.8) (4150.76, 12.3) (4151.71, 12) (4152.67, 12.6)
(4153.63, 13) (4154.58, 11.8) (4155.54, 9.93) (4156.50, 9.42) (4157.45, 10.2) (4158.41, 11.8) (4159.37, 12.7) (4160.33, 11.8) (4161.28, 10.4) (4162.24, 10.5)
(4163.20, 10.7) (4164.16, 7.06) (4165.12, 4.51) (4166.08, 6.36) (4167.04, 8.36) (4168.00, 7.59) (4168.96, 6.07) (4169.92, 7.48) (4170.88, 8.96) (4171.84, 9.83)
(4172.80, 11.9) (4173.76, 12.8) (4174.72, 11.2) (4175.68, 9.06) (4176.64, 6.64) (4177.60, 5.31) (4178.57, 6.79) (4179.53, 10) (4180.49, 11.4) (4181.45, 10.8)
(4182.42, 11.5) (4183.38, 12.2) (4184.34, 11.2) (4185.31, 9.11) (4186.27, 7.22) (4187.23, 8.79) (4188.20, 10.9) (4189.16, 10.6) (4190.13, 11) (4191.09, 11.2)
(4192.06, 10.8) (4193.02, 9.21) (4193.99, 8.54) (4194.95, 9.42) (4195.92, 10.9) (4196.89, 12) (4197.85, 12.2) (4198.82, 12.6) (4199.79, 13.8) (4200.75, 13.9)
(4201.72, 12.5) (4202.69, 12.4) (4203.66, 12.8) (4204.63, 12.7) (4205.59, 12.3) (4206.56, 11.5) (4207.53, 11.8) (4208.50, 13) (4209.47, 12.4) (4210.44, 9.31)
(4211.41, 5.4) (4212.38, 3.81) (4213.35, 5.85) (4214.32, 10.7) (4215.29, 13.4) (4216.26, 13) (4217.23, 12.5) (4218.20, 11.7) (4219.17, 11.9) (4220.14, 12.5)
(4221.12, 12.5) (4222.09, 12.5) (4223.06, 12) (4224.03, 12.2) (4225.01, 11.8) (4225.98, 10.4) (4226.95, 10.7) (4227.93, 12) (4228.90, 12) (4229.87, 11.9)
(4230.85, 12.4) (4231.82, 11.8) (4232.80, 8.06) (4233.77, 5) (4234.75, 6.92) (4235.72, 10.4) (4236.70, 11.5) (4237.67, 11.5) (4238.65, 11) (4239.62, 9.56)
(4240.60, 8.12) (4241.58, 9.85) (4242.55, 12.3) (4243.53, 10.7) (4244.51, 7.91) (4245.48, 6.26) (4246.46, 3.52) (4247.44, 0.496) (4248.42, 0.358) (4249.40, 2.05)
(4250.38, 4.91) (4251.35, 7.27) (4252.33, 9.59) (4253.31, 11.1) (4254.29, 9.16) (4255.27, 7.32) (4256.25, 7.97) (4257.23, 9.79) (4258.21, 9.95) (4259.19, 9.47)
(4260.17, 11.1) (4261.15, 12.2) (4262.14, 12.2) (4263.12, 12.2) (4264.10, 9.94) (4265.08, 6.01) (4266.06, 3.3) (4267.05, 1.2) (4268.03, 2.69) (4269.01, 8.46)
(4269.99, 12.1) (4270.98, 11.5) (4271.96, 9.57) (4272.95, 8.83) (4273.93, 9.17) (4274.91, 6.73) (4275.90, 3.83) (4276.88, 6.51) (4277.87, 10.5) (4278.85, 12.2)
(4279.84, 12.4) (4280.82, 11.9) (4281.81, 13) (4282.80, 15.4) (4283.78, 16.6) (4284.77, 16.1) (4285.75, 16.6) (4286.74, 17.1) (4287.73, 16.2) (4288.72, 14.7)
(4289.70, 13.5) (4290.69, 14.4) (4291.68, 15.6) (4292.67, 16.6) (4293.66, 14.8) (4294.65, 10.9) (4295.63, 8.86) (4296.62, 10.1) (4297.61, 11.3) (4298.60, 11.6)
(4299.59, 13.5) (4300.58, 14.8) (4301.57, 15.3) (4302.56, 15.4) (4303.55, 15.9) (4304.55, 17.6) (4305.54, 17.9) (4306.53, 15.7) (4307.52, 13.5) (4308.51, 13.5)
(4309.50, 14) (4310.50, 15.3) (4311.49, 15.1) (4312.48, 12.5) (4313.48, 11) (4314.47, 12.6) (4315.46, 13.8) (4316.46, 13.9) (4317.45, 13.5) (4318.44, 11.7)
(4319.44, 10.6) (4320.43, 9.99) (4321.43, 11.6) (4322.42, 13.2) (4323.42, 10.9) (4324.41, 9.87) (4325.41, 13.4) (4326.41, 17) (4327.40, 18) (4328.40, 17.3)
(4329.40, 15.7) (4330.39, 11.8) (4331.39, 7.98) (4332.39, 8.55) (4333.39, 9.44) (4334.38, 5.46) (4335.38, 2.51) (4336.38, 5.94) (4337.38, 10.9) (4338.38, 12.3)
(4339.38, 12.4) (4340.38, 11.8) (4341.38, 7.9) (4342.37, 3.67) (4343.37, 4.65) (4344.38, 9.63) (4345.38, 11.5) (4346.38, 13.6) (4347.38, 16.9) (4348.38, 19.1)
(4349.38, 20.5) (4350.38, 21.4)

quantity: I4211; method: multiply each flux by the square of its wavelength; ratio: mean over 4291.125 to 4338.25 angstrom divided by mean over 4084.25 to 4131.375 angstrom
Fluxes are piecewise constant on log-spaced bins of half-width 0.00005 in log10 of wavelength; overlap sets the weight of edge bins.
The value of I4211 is 1.30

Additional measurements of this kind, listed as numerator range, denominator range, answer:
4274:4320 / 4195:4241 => 1.25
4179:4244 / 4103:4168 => 1.07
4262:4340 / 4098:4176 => 1.24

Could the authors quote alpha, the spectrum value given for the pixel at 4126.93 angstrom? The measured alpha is 11.6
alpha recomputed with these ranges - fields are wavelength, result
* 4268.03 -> 2.69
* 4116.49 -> 12.1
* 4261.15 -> 12.2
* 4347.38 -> 16.9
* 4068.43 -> 14.6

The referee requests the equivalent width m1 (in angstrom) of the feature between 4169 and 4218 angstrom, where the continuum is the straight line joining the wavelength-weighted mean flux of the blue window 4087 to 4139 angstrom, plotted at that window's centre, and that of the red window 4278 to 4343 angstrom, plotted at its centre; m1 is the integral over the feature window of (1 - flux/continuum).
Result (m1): 5.3 angstrom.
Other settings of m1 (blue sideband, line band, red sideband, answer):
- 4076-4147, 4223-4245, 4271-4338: 2.91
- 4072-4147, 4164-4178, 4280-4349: 4.15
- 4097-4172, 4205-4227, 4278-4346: 0.84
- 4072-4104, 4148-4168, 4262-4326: 2.90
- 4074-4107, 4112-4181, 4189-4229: 4.26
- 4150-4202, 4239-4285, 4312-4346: 8.14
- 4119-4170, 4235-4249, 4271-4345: 4.23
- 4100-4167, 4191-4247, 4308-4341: 2.00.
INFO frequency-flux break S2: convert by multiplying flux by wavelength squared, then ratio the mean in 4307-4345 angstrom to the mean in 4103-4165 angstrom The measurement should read 1.2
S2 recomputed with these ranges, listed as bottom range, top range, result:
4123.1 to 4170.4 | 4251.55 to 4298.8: 1.10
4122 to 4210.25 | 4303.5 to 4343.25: 1.21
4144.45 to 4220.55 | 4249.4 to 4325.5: 1.18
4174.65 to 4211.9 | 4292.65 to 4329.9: 1.35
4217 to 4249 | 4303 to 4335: 1.39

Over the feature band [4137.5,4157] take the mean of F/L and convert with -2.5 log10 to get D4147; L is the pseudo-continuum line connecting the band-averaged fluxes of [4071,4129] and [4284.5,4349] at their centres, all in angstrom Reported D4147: 0.08 mag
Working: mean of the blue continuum 11.4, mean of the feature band 10.9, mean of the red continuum 12.7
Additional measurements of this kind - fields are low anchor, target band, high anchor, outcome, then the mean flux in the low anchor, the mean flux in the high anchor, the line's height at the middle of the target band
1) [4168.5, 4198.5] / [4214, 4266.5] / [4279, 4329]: 0.22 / 9.86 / 13.9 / 11.8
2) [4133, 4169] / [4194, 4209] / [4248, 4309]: -0.13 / 10.5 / 11.2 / 10.8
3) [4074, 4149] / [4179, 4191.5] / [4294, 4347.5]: 0.10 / 11.1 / 12.1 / 11.4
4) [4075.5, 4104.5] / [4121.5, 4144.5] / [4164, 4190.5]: -0.10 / 11.5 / 9.11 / 10.3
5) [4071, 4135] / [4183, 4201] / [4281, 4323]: 0.16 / 11.3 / 13.9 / 12.5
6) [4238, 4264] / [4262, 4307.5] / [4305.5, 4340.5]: -0.17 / 8.37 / 12.2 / 10.1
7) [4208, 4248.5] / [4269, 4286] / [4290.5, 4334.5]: 0.06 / 9.88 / 13.2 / 11.8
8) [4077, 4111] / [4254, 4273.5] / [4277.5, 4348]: 0.36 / 10.6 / 12.7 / 12.2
